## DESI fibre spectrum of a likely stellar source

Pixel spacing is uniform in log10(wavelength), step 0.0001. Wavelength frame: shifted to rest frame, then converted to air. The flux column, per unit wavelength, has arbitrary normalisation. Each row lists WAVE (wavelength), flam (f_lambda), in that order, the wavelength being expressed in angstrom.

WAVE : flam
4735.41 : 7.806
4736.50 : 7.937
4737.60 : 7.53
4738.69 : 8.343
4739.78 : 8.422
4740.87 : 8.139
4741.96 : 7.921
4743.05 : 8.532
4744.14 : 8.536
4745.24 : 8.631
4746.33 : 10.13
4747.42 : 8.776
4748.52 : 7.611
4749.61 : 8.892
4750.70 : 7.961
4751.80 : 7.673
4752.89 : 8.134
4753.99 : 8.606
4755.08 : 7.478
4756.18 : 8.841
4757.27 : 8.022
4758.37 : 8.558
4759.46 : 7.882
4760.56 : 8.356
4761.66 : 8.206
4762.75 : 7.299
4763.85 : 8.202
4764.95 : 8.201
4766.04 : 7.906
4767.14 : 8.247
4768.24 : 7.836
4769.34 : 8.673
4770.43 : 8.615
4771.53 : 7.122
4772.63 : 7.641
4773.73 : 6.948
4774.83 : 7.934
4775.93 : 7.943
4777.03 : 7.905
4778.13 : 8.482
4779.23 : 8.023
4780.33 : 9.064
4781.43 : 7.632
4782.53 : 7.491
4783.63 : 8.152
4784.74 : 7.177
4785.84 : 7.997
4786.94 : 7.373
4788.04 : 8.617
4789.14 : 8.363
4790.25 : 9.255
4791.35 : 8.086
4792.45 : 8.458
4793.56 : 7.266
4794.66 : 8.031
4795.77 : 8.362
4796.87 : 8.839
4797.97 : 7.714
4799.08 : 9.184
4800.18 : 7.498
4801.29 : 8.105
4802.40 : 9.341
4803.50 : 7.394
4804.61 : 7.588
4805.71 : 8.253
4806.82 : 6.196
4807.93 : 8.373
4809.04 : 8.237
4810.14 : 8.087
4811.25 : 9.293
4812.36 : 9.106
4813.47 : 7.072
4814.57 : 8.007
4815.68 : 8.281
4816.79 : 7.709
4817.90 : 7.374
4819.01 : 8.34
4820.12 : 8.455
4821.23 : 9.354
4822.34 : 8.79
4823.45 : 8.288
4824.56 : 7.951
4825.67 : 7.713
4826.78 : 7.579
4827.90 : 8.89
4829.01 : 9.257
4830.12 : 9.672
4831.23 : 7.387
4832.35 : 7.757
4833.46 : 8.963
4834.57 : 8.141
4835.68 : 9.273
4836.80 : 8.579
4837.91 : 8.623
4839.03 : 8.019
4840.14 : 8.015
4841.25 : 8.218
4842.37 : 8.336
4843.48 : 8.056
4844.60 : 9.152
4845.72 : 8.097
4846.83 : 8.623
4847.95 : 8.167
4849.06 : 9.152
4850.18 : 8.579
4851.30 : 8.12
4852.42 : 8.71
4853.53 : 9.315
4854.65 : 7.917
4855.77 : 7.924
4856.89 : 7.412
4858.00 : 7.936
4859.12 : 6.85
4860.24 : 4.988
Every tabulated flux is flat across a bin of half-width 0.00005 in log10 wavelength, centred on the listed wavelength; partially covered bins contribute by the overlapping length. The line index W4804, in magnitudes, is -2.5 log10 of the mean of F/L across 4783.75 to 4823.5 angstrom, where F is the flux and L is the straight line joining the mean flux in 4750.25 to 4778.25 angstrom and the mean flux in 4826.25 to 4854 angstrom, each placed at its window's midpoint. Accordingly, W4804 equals 0.015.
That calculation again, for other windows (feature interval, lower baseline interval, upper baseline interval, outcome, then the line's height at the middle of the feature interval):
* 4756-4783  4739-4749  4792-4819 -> 0.04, 8.34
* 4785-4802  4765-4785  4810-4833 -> -0.01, 8.09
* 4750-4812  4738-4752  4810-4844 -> 0.04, 8.4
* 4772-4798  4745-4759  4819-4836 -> 0.05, 8.44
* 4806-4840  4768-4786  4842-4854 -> 0.01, 8.34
